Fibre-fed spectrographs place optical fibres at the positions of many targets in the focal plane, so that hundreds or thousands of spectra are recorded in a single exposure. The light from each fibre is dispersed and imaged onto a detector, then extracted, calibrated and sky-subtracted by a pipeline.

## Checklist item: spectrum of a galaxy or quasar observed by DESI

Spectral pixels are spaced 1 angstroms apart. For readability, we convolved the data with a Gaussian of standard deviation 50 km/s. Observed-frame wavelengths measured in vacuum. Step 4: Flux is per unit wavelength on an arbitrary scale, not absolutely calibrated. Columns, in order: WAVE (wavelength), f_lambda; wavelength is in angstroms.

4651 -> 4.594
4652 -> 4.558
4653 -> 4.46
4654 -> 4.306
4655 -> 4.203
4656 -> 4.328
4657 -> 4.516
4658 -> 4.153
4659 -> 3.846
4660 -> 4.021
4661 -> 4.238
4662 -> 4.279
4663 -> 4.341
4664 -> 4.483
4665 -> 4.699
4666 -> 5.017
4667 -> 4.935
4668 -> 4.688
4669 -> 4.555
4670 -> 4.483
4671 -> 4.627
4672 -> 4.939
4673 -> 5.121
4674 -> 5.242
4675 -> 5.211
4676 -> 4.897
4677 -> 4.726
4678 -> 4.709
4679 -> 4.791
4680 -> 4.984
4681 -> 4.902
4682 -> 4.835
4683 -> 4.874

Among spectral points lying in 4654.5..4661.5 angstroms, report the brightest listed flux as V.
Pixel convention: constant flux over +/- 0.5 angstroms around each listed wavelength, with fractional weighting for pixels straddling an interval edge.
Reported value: 4.516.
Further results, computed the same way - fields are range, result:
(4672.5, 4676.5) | 5.242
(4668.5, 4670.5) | 4.555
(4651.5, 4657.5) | 4.558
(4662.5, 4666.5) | 5.017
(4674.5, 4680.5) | 5.211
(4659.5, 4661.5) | 4.238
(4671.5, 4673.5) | 5.121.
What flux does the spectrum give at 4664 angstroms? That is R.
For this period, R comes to 4.483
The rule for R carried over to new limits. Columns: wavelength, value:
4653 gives 4.46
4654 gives 4.306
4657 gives 4.516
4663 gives 4.341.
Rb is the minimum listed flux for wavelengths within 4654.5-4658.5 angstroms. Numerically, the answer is 4.153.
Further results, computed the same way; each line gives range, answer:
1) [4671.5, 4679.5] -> 4.709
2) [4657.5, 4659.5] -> 3.846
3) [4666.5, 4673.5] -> 4.483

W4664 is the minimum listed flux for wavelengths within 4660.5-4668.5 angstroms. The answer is 4.238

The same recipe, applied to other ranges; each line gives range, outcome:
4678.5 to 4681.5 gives 4.791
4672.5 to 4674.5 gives 5.121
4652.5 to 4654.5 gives 4.306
